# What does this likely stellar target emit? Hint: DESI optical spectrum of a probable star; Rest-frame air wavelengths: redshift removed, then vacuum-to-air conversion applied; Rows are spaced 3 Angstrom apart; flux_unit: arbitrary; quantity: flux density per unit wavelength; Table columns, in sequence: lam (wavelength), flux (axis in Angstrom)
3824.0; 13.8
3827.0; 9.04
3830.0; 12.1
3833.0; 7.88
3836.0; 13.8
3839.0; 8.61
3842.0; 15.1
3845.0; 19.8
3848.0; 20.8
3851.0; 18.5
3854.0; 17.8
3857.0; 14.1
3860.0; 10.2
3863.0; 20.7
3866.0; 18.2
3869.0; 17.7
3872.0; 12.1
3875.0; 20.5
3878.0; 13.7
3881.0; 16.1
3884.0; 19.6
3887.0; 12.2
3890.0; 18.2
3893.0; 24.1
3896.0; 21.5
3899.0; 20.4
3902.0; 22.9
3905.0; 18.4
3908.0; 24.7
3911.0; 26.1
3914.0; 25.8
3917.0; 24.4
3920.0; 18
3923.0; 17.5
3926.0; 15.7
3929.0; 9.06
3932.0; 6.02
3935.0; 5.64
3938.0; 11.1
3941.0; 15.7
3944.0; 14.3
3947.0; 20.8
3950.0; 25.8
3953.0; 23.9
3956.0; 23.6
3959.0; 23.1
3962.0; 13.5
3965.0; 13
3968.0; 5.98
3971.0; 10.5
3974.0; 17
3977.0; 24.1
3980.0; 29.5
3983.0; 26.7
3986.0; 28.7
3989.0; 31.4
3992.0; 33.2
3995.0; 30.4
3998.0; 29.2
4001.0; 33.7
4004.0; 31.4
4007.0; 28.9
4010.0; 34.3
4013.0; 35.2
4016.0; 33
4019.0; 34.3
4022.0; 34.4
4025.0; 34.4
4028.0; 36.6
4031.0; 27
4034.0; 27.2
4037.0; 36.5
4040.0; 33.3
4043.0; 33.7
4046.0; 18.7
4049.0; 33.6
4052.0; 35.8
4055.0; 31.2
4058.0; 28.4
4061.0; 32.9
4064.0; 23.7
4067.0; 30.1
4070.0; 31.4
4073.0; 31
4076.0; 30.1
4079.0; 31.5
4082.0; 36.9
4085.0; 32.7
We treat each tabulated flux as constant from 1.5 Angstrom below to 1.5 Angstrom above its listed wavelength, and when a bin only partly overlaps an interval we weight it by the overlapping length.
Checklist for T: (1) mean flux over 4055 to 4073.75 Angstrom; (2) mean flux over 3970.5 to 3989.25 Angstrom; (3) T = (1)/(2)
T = 1.2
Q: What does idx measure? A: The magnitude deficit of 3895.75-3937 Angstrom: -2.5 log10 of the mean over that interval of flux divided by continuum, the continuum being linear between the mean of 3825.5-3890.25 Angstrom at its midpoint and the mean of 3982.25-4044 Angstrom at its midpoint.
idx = 0.17 mag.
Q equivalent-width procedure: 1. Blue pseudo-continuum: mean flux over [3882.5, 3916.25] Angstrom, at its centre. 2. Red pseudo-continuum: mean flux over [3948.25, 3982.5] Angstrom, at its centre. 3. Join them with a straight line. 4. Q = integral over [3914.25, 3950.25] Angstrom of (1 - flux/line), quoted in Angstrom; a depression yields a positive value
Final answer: 8.9 Angstrom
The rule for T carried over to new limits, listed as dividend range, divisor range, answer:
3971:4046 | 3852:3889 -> 1.88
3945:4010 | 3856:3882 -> 1.52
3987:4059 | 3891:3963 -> 1.69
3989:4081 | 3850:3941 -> 1.82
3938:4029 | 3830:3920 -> 1.42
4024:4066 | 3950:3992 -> 1.44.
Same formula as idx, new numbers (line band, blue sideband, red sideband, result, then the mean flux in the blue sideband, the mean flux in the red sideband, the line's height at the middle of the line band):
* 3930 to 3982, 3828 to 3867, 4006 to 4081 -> 0.41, 15.1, 31.5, 24.2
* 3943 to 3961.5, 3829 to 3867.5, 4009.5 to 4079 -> 0.11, 15.2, 31.6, 23.9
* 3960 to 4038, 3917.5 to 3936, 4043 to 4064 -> -0.20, 12.8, 29.9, 22.6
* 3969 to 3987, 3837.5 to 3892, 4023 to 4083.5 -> 0.15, 16.4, 31.2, 25.3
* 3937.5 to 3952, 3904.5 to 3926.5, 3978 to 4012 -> 0.35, 21.7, 30.6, 25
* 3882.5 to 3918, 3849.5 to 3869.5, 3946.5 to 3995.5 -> -0.15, 16.7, 22.3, 18.7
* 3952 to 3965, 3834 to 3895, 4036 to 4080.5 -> 0.17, 16.6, 30.7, 23.4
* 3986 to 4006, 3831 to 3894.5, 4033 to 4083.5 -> -0.19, 16.1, 31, 26.3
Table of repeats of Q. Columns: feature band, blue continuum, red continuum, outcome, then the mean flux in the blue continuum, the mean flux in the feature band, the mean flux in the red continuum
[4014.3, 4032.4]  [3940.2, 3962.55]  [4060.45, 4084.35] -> -4.5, 20.5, 33.3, 30.9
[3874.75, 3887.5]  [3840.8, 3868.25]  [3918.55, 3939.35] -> -0.8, 17.3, 16.4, 11.9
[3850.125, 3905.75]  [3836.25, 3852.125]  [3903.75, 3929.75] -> 1.5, 16.3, 17.7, 20.3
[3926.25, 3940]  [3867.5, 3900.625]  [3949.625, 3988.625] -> 7.4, 17.8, 8.94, 20.6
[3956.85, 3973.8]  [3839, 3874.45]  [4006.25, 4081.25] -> 7.6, 16.6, 13.9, 31.6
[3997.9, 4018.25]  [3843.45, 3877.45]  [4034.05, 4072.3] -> -3.7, 17.2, 32.5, 30.6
